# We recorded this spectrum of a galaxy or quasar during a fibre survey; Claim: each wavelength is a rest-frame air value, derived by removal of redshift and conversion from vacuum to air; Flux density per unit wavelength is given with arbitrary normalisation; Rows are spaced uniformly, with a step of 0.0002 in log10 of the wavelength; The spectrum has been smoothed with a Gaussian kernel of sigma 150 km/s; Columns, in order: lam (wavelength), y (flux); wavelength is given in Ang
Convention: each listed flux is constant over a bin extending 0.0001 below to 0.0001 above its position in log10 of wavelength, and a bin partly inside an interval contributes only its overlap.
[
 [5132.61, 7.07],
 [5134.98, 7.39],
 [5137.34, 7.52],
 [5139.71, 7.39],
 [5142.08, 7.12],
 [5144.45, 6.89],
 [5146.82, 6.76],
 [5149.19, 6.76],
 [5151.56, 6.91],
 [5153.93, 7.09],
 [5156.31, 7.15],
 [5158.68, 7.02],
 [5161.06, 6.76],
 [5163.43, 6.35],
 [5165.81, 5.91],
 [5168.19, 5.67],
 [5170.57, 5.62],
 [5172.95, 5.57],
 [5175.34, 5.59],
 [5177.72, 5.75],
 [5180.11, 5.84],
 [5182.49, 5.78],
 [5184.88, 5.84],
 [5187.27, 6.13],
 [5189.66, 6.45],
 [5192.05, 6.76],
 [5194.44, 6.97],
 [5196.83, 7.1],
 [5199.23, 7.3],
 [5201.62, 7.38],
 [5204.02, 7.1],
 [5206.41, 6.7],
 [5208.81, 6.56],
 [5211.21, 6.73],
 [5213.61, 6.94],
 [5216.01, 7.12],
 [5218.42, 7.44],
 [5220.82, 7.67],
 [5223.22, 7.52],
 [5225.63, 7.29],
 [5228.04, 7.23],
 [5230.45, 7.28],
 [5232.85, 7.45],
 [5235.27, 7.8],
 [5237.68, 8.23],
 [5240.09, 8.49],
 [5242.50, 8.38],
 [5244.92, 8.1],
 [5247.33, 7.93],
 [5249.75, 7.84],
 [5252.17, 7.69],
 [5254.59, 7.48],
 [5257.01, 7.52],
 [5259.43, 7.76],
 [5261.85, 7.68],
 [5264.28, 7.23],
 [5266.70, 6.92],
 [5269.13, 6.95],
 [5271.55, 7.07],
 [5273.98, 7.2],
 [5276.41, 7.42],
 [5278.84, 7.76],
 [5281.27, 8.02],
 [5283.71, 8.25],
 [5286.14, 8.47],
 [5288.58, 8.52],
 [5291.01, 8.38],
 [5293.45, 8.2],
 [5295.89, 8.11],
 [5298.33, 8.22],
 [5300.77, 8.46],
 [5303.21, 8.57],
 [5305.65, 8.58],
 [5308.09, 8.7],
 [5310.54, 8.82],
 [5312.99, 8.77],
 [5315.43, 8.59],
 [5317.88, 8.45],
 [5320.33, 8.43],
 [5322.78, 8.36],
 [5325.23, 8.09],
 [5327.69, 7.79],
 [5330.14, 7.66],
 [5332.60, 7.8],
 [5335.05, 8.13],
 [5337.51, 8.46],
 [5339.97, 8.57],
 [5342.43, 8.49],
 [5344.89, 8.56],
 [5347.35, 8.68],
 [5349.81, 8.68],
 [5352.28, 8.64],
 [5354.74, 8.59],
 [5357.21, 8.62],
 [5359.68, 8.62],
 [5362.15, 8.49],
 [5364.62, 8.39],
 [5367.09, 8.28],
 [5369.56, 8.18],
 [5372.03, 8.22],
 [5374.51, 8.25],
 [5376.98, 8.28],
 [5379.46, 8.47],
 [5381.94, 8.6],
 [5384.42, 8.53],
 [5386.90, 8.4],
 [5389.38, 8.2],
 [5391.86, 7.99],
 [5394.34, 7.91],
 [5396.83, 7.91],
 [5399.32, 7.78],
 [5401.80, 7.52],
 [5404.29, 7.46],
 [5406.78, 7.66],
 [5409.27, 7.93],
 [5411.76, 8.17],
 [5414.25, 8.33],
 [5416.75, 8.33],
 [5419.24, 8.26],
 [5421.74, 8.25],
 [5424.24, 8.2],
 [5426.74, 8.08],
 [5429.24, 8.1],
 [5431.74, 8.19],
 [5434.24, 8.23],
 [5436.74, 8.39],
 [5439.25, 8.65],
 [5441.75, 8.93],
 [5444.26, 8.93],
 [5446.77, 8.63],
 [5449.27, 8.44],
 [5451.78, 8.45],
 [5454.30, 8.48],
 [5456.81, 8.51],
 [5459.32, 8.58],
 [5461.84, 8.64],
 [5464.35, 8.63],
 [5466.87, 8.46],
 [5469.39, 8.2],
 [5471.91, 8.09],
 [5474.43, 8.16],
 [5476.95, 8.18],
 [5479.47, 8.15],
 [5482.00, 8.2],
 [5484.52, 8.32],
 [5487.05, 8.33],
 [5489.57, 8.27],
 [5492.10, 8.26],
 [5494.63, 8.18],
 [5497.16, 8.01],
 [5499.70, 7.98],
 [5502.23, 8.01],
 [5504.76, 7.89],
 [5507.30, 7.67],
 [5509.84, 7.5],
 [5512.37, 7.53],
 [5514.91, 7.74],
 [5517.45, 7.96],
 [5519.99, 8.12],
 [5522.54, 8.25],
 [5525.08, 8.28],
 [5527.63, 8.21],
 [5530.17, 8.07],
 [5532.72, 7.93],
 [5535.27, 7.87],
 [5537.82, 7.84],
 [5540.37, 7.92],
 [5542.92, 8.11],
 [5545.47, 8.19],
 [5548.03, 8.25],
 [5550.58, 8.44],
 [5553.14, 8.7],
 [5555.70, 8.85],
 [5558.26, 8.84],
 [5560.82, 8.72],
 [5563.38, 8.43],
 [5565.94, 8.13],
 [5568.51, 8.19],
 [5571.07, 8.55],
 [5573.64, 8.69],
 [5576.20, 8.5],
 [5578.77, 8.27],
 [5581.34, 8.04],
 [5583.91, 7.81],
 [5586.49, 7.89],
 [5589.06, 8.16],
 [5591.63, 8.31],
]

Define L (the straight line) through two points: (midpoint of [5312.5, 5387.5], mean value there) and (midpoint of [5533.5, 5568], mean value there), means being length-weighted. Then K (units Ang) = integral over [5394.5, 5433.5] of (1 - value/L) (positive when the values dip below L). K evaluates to 1.6 Ang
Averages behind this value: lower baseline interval 8.39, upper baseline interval 8.32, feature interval 8.01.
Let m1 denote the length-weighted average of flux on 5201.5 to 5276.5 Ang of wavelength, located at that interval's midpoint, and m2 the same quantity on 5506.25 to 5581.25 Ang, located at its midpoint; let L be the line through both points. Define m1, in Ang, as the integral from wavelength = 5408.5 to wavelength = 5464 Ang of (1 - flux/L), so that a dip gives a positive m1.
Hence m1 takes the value -3.3 Ang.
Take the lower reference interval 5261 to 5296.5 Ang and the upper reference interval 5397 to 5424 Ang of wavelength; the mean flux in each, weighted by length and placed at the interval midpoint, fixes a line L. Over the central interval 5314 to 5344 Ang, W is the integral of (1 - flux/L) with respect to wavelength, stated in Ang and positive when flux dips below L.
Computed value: -1.6 Ang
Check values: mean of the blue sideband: 7.74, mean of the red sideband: 7.98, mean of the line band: 8.24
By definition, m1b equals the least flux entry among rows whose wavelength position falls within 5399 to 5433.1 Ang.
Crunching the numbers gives 7.46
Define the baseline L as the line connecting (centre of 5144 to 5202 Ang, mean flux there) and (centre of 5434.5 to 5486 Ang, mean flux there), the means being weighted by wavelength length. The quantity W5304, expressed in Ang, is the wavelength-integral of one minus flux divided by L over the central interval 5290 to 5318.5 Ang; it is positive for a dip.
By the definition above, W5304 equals -4.4 Ang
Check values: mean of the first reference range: 6.44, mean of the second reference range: 8.45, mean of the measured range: 8.49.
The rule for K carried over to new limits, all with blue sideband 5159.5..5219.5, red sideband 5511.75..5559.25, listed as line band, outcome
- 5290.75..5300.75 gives -1.8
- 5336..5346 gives -1.8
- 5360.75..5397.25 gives -4.4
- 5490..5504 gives -0.2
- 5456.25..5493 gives -2.2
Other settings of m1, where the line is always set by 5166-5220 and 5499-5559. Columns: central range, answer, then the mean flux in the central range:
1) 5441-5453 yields -1.52 Ang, 8.67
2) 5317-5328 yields -1.80 Ang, 8.25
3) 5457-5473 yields -1.37 Ang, 8.44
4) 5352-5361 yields -1.69 Ang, 8.61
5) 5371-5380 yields -1.16 Ang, 8.29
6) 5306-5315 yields -2.17 Ang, 8.73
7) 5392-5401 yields -0.50 Ang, 7.87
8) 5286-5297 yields -2.19 Ang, 8.32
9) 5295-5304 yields -1.75 Ang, 8.34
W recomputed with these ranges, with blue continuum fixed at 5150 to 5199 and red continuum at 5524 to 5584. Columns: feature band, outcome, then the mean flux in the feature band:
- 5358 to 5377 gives -2.6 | 8.35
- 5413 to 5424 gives -1.0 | 8.28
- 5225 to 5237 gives -1.5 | 7.45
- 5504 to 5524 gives 0.6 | 7.83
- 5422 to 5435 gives -0.9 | 8.16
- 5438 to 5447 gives -1.3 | 8.8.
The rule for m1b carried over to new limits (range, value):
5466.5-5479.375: 8.09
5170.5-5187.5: 5.57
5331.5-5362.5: 7.8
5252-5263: 7.48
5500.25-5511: 7.5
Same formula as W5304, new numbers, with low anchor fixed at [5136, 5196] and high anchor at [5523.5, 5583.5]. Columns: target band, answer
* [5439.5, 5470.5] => -2.95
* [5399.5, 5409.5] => -0.04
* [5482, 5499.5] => -0.46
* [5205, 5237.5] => -2.46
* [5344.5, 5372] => -4.21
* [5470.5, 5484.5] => -0.41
